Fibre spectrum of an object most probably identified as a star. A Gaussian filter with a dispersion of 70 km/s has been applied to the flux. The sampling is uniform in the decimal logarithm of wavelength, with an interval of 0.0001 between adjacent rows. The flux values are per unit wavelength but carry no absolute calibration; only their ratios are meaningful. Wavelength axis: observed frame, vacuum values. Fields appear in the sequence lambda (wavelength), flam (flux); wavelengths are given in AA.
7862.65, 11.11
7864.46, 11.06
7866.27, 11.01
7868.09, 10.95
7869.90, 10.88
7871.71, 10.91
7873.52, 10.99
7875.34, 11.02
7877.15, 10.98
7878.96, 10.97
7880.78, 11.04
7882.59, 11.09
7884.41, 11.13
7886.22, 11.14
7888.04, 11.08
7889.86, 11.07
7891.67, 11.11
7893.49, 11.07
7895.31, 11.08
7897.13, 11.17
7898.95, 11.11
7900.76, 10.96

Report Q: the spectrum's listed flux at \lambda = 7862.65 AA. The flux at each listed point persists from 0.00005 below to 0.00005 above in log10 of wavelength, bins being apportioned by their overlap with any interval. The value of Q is 11.11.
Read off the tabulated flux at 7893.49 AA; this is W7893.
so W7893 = 11.07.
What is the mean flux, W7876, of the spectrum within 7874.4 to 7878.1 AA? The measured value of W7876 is 11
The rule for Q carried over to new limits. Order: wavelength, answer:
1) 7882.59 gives 11.09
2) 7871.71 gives 10.91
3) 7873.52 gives 10.99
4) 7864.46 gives 11.06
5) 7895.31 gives 11.08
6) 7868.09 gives 10.95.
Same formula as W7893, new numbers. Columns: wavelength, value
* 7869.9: 10.88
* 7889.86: 11.07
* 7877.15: 10.98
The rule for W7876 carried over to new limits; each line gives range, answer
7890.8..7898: 11.1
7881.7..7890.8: 11.1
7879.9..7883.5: 11.1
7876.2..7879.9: 11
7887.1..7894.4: 11.1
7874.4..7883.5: 11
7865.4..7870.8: 10.9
